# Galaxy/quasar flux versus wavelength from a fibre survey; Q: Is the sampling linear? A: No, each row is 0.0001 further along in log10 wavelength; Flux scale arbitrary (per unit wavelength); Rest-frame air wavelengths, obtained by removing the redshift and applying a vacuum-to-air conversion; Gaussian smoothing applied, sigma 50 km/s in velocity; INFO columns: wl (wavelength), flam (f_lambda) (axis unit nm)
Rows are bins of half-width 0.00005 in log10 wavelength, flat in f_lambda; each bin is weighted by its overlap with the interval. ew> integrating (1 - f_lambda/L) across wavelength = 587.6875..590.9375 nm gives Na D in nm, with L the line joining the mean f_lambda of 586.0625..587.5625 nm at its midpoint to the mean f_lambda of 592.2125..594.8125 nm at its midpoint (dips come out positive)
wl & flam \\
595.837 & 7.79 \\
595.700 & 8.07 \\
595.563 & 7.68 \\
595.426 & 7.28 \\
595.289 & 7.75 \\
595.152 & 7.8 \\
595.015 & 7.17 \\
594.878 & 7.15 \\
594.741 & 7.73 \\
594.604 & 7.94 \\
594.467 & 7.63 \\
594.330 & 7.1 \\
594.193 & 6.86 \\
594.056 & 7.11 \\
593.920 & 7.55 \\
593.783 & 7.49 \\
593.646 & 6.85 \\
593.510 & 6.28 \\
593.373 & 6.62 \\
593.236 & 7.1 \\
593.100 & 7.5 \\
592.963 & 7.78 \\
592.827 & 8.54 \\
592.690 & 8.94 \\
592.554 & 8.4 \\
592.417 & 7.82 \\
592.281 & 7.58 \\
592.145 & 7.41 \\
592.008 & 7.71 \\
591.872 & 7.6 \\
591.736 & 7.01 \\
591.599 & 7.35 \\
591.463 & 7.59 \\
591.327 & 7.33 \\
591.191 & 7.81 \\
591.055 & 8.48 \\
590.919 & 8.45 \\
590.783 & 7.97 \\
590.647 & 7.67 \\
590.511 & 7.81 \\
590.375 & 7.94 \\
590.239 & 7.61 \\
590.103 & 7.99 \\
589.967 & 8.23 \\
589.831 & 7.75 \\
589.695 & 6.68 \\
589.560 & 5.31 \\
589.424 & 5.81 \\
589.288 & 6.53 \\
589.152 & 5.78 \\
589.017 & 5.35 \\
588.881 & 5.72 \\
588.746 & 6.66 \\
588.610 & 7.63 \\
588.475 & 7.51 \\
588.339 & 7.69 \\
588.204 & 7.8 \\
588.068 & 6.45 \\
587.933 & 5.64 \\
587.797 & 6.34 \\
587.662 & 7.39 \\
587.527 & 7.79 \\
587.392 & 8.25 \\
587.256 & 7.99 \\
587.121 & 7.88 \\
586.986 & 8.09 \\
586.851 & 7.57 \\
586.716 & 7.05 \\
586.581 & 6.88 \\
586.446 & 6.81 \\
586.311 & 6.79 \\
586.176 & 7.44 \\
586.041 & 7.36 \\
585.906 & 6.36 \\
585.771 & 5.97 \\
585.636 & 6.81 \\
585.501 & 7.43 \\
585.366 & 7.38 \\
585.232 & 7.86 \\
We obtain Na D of 0.22 nm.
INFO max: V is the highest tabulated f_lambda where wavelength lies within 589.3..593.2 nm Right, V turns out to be 8.94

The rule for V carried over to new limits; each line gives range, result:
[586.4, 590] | 8.25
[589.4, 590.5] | 8.23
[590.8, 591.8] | 8.48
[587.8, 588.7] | 7.8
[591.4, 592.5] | 7.82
